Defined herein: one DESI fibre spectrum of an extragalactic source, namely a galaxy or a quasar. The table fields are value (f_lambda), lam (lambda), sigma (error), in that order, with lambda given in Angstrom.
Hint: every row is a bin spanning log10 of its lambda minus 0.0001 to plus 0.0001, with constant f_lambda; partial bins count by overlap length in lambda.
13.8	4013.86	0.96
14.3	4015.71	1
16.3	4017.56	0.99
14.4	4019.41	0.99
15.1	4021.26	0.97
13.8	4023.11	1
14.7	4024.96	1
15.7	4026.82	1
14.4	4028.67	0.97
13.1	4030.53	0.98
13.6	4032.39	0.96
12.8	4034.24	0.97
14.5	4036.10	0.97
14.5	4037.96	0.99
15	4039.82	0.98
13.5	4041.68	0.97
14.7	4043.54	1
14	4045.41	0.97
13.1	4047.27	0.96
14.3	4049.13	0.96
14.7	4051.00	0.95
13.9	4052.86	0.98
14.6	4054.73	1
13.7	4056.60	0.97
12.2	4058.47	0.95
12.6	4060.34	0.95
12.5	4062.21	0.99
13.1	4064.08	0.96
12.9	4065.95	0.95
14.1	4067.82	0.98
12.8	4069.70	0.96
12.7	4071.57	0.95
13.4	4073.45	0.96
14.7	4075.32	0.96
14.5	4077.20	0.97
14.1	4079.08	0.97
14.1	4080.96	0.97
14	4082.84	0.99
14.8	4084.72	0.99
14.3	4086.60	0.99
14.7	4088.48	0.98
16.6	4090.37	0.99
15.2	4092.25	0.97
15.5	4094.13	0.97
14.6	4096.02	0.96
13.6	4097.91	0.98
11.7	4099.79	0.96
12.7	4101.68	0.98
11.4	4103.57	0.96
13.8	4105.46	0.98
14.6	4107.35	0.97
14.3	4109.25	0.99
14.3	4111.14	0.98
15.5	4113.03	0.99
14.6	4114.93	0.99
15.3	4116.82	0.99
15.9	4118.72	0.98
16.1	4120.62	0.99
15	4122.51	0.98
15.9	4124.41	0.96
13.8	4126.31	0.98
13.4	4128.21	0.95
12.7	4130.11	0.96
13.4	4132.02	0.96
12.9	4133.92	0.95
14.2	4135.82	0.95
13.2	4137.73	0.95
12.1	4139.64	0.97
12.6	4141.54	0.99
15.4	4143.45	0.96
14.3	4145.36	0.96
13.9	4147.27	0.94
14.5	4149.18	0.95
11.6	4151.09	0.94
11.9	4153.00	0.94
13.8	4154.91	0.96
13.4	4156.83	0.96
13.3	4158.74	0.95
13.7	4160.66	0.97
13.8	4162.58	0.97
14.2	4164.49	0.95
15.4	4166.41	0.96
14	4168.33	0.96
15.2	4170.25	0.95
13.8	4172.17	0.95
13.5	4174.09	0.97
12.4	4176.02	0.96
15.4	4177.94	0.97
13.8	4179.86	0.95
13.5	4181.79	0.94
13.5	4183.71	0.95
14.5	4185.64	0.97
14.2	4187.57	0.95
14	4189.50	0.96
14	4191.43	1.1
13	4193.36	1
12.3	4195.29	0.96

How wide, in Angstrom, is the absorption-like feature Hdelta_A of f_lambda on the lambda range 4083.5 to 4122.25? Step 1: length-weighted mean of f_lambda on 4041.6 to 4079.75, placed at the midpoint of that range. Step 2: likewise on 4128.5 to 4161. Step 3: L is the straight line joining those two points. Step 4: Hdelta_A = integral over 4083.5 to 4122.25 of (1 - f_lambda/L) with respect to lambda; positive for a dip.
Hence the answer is -2.9 Angstrom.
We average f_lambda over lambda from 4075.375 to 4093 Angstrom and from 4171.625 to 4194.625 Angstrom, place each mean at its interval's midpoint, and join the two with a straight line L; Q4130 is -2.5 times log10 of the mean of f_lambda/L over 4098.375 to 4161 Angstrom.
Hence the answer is 0.04 mag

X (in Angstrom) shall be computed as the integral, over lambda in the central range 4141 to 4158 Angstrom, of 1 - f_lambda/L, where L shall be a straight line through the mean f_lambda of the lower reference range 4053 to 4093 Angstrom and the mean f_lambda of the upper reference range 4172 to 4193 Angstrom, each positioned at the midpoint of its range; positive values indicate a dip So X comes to 0.43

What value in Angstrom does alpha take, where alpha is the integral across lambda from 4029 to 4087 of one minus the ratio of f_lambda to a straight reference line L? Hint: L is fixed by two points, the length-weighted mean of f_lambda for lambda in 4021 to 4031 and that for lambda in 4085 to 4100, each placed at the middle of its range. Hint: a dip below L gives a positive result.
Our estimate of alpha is 3.22 Angstrom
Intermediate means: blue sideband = 14.5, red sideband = 14.7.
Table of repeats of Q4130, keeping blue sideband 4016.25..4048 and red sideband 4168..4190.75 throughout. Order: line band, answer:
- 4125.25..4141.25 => 0.07 mag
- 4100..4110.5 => 0.07 mag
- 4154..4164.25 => 0.03 mag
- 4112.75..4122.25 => -0.10 mag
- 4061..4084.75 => 0.05 mag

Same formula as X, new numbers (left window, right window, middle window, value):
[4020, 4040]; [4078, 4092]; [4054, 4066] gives 1.2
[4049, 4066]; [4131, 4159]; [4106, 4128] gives -2.6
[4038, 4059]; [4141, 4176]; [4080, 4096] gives -1.1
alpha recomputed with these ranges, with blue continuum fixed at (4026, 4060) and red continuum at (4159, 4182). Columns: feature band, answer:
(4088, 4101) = -0.47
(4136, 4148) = 0.36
